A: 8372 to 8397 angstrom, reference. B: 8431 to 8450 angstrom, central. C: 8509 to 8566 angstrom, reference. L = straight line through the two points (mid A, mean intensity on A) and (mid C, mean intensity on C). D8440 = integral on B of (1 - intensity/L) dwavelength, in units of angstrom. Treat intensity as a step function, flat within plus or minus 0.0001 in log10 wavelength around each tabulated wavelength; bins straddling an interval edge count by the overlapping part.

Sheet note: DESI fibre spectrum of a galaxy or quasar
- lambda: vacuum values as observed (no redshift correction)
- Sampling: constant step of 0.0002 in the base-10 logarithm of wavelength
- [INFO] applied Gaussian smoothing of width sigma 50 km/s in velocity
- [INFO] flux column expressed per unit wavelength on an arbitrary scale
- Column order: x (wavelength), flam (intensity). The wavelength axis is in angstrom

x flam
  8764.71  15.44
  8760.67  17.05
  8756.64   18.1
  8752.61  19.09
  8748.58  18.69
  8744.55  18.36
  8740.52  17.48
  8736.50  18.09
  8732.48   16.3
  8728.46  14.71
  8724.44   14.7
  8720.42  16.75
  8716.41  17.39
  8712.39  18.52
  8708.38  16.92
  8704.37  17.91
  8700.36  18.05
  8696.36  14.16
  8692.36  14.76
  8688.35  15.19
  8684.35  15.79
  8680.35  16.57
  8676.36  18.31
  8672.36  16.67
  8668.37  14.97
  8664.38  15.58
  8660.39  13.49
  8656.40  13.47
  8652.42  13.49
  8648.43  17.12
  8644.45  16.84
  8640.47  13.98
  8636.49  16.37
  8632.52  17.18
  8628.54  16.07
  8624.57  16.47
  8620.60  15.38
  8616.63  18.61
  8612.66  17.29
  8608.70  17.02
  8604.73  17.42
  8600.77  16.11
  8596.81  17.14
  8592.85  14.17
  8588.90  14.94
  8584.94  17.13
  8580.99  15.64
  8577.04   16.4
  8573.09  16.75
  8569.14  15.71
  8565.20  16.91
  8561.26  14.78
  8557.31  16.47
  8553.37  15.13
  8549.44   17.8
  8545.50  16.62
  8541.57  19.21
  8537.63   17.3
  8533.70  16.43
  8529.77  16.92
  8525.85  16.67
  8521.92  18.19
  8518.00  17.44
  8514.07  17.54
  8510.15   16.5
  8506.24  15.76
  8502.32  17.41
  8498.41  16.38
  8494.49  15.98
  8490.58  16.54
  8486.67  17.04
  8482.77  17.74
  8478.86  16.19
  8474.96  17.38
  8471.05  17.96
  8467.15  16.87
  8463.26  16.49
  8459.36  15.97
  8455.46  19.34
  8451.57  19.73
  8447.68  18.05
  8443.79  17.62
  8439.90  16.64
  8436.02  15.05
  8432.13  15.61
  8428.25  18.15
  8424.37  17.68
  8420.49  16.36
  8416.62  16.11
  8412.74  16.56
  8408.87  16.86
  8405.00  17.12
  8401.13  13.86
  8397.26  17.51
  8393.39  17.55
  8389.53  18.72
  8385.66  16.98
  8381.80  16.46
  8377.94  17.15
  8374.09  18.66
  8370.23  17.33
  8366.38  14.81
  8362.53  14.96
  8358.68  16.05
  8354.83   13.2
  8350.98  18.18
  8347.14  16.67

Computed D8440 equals 0.7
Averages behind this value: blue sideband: 17.6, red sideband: 16.9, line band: 16.7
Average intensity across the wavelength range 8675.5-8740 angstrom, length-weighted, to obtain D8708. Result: 16.5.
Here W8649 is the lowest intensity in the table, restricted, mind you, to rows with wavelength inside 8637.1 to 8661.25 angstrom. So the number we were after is 13.47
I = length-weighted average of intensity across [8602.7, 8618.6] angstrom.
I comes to 17.6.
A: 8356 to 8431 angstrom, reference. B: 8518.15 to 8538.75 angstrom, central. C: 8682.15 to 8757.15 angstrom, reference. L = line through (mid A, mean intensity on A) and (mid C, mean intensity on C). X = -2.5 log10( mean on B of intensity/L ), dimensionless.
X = -0.022 mag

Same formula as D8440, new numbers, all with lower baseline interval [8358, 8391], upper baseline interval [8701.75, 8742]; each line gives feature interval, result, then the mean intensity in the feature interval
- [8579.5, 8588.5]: 0.4 angstrom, 16.2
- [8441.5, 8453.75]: -1.2 angstrom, 18.4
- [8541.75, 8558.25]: 0.0 angstrom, 16.8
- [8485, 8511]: 0.5 angstrom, 16.5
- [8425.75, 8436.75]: 0.2 angstrom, 16.5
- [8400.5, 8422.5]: 0.7 angstrom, 16.3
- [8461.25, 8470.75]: 0.0 angstrom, 16.9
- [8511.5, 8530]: -0.6 angstrom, 17.4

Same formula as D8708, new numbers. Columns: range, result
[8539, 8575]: 16.6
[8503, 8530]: 17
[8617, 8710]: 15.9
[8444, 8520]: 17.2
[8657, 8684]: 15.8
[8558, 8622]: 16.3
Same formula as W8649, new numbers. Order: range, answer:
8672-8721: 14.16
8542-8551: 16.62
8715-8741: 14.7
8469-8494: 16.19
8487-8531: 15.76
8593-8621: 15.38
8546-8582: 14.78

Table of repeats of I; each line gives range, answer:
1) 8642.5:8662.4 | 14.9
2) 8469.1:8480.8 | 17.2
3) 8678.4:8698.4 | 15.3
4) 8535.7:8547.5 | 17.7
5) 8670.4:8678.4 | 17.5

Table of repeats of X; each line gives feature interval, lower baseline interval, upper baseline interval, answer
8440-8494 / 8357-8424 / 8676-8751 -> -0.044 mag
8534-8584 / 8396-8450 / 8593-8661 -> -0.019 mag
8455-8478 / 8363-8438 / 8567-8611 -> -0.038 mag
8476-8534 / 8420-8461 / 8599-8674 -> 0.001 mag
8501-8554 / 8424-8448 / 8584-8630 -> -0.030 mag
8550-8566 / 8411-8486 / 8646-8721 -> 0.047 mag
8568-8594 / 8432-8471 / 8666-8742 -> 0.065 mag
